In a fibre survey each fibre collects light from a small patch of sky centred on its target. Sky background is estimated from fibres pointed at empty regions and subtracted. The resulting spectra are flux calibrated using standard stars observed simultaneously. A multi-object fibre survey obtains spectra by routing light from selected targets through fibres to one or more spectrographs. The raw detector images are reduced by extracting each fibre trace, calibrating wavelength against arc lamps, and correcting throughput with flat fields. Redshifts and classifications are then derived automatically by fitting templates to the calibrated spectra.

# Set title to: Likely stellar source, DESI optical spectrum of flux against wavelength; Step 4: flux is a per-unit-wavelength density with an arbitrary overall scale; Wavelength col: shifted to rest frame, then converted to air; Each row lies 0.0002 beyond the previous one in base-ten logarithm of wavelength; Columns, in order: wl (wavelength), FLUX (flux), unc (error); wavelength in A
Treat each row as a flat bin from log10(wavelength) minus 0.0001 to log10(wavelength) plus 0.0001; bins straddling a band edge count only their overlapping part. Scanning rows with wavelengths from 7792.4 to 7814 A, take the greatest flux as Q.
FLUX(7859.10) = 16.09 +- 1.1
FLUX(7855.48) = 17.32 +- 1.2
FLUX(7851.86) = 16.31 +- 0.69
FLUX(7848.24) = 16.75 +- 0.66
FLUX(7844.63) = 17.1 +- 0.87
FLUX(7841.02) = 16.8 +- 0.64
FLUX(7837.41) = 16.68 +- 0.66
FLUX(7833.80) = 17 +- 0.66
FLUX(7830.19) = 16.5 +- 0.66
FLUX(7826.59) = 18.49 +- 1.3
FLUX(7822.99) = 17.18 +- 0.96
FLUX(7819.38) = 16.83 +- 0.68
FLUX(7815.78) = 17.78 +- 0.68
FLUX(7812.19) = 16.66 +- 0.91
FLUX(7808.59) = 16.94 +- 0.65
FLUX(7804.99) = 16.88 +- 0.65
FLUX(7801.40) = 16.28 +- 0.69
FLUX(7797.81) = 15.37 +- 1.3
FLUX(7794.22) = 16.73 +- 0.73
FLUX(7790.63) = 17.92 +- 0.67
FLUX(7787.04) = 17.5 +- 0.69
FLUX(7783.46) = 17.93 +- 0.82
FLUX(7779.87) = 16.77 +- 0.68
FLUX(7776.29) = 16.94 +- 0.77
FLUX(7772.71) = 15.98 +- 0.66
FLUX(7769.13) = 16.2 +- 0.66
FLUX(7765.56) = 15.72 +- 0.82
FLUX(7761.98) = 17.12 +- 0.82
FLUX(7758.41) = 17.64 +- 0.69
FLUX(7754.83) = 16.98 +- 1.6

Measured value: 16.94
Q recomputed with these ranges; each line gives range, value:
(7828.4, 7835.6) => 17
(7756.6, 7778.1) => 17.64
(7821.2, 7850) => 18.49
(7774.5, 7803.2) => 17.93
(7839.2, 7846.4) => 17.1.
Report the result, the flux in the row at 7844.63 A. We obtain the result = 17.1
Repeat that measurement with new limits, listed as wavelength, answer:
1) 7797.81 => 15.37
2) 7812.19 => 16.66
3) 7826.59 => 18.49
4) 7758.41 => 17.64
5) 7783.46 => 17.93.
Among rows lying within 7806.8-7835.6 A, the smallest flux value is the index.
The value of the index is 16.5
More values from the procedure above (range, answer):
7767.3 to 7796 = 15.98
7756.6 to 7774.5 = 15.72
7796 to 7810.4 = 15.37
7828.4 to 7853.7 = 16.31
